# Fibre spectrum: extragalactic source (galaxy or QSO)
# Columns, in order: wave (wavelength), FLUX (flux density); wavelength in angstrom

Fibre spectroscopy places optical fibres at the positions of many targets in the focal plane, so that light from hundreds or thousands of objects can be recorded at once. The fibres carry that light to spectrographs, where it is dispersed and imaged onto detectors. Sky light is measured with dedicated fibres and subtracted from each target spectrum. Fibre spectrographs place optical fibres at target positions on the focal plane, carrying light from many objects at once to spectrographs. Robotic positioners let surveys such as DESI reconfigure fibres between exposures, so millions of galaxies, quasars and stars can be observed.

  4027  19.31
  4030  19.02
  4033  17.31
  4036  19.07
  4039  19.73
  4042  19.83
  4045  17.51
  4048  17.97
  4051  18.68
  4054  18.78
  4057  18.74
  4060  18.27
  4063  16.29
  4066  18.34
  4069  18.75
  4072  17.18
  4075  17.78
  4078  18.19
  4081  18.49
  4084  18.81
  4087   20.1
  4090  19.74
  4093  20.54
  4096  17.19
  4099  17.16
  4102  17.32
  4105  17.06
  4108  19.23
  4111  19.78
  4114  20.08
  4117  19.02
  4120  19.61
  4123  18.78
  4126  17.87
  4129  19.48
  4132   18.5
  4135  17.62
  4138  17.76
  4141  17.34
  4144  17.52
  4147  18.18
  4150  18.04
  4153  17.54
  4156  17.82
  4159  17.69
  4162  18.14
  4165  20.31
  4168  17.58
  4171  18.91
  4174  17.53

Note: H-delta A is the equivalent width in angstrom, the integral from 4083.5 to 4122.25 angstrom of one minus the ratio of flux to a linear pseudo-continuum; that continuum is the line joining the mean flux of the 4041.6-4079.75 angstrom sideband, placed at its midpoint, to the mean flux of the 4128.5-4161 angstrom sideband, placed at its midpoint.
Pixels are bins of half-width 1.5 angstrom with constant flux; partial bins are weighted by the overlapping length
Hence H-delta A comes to -1.9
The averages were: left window 18.1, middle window 18.9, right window 17.9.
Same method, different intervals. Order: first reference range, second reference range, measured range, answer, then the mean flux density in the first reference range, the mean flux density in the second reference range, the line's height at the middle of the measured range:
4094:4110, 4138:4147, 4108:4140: -2.11 angstrom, 17.8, 17.6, 17.7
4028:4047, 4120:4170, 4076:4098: -0.54 angstrom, 18.7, 18.2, 18.5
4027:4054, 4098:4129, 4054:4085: 0.94 angstrom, 18.7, 18.7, 18.7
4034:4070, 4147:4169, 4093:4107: 0.55 angstrom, 18.5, 18.2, 18.3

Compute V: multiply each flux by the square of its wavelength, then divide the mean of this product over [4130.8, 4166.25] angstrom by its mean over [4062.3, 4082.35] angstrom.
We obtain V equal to 1.0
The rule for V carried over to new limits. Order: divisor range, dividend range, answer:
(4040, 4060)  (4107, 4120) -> 1.08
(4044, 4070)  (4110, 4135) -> 1.08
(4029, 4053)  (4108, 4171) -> 1.04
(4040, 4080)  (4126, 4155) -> 1.03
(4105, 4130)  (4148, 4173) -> 0.98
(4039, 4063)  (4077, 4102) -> 1.03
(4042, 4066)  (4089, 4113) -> 1.04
